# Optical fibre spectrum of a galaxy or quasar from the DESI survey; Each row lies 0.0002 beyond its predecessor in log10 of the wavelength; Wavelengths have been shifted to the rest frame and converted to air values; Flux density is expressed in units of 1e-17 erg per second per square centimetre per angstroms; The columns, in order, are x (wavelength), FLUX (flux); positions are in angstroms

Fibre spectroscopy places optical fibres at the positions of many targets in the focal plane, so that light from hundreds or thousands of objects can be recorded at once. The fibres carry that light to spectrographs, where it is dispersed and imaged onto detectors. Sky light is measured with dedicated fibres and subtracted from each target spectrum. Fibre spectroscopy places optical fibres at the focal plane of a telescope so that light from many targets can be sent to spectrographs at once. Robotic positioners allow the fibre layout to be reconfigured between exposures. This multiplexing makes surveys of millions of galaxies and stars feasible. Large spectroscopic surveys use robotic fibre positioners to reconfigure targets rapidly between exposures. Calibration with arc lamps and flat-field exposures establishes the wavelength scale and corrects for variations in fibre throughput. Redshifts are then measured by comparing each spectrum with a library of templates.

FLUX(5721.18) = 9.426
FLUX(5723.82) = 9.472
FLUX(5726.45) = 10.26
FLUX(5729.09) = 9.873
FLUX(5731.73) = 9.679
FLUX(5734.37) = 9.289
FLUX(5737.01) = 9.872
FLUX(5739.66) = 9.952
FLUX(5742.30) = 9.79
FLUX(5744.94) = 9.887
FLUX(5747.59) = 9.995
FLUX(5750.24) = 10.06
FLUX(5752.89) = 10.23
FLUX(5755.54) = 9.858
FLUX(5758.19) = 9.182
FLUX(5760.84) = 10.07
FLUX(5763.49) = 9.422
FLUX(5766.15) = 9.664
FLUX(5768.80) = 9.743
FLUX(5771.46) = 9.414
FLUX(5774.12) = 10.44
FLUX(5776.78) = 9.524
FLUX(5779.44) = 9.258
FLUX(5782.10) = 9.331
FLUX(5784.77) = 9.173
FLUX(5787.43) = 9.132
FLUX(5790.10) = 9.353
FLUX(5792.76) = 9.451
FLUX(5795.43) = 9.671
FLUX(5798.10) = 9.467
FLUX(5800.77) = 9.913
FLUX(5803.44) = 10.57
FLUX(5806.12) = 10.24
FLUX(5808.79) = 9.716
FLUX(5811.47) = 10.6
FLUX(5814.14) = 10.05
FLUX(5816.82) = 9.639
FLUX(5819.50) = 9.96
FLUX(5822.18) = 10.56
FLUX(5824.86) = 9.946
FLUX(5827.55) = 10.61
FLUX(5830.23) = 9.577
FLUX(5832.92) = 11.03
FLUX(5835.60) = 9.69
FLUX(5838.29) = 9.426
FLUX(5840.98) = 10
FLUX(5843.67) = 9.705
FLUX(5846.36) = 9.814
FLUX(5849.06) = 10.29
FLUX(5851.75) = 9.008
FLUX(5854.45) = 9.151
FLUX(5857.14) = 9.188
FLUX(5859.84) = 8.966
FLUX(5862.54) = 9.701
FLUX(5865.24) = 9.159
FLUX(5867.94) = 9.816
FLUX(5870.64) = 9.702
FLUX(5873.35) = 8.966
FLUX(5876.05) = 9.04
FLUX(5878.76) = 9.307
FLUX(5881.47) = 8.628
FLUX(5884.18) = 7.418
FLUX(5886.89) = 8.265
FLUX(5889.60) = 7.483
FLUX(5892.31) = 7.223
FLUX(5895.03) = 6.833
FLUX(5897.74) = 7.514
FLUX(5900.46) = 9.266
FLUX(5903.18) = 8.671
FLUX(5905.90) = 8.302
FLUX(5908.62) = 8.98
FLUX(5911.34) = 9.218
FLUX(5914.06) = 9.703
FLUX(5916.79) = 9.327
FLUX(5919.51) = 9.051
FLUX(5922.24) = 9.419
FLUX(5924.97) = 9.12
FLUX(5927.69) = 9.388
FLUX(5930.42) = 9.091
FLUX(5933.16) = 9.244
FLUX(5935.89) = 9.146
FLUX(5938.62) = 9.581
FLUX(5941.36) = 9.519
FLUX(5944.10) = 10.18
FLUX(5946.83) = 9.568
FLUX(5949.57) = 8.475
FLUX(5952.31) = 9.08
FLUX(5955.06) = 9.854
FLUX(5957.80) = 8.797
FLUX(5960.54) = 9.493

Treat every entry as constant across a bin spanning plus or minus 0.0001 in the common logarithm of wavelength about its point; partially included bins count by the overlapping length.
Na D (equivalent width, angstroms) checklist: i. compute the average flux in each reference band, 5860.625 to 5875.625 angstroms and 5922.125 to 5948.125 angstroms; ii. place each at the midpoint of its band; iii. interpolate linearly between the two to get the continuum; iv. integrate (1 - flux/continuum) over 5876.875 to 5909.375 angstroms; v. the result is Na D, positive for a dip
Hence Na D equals 4.4 angstroms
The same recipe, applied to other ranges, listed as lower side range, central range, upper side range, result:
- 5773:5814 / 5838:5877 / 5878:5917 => -2.5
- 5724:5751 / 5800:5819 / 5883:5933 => -1.6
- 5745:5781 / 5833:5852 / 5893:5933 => -1.2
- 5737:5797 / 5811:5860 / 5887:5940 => -3.3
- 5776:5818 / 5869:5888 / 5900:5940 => 1.1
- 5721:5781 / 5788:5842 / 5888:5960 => -2.9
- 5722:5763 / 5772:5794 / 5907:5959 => 0.6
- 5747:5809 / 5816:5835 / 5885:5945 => -1.6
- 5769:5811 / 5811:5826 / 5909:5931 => -0.8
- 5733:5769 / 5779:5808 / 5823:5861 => 0.5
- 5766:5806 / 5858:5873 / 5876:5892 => -1.7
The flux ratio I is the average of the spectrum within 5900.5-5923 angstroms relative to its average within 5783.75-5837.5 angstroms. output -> 0.92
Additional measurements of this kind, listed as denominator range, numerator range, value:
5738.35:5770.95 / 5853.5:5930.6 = 0.90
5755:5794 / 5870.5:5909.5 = 0.87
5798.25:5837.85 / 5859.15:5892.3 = 0.87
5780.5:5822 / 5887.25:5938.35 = 0.89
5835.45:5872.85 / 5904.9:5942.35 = 0.97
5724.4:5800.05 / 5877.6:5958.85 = 0.91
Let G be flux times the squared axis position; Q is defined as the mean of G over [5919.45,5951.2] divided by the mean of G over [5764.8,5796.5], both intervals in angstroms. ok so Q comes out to 1.03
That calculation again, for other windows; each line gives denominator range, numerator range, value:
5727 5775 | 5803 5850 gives 1.05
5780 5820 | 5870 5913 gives 0.89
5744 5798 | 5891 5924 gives 0.94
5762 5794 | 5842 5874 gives 1.03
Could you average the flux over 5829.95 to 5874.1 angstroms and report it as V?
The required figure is 9.61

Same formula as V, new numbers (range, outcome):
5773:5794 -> 9.45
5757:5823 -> 9.74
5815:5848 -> 10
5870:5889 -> 8.67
